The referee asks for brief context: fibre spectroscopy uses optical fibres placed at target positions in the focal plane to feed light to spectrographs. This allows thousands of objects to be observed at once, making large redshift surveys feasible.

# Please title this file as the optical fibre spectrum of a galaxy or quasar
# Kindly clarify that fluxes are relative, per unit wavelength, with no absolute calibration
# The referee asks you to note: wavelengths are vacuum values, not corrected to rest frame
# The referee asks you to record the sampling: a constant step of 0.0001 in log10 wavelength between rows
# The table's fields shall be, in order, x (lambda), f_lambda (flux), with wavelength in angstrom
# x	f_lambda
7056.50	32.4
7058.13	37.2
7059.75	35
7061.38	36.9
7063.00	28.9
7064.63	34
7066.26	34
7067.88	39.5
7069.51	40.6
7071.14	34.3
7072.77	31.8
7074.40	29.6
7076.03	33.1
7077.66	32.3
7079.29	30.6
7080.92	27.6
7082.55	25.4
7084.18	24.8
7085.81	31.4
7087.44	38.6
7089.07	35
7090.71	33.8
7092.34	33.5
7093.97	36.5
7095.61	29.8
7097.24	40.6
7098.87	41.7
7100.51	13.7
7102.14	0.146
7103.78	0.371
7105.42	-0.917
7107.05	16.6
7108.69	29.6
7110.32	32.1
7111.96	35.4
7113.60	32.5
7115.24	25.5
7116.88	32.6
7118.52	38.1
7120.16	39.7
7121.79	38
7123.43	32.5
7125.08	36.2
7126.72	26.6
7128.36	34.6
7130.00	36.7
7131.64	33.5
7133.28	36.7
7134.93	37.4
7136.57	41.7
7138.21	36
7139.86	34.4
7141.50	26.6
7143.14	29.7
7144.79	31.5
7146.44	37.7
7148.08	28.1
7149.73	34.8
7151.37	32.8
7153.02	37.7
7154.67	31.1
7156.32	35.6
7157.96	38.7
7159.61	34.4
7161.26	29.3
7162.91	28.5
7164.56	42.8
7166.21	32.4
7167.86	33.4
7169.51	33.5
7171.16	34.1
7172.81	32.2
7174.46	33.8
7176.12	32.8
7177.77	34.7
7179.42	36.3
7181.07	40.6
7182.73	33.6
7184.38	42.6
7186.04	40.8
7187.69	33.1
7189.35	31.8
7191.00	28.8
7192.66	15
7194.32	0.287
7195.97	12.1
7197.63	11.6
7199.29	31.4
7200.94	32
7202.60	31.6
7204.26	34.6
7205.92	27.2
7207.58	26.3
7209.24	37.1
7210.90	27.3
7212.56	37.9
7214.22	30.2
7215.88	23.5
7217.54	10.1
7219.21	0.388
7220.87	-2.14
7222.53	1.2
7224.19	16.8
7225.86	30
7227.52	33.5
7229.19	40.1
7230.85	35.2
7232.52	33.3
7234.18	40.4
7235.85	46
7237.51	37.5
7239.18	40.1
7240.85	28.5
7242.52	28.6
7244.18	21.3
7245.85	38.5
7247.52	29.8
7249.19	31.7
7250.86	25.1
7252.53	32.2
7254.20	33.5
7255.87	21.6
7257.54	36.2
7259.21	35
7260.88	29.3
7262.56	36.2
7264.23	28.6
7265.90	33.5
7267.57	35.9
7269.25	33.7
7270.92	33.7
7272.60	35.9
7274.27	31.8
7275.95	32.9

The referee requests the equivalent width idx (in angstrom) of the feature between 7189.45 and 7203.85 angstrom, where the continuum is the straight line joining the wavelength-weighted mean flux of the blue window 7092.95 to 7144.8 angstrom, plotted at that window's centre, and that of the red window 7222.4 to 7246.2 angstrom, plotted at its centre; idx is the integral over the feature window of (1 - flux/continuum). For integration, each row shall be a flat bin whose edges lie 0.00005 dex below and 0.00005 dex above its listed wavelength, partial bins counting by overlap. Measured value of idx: 4.62 angstrom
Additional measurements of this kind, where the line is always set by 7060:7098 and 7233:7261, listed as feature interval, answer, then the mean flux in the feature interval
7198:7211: 1.0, 30.5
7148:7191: -2.2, 34.6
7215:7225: 7.4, 8.4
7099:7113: 6.6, 17.4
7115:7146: -1.2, 34.3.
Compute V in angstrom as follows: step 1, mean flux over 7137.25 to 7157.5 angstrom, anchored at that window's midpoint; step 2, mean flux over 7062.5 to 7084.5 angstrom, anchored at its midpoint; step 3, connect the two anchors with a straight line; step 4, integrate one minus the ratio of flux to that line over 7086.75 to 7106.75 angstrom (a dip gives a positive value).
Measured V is 4.6 angstrom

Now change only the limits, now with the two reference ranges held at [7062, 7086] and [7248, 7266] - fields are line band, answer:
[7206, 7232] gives 6.52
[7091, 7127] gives 4.39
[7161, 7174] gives -0.82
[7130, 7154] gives -2.02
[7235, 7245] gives -0.82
